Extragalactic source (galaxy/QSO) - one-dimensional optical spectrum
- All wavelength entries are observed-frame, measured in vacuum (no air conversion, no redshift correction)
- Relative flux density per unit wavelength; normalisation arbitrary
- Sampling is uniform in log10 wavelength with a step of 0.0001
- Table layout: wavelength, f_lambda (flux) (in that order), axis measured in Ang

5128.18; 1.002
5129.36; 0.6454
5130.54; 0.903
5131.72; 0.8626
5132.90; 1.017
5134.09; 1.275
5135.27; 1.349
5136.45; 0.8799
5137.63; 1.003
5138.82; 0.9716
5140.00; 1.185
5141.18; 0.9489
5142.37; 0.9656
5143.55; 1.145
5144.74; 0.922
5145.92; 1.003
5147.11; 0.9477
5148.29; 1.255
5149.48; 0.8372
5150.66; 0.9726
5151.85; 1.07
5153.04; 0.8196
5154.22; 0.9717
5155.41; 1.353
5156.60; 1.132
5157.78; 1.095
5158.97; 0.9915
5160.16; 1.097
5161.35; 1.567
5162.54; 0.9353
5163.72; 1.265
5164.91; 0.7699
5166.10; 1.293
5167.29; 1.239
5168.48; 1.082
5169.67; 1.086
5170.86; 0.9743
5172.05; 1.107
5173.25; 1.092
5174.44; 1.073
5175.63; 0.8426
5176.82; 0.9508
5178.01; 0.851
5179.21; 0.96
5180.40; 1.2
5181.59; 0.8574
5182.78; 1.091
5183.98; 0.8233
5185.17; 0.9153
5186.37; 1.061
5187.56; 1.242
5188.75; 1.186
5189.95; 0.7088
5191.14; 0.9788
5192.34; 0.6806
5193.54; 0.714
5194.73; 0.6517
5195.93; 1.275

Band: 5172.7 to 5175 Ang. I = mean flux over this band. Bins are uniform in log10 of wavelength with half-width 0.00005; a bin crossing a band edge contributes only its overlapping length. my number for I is 1.08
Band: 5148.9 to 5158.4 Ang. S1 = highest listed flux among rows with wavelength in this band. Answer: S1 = 1.353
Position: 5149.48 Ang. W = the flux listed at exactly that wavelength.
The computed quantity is 0.8372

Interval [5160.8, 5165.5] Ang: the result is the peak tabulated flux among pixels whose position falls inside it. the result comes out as 1.567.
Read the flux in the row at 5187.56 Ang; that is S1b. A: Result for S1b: 1.242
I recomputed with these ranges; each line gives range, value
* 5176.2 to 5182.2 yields 0.965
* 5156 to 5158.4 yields 1.11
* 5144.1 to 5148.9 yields 1.03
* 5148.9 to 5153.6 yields 0.926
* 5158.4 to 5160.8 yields 1.05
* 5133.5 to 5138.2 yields 1.13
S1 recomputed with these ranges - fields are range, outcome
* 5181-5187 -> 1.091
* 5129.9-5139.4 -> 1.349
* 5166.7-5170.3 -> 1.239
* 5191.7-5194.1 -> 0.714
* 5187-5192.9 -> 1.242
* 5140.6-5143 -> 0.9656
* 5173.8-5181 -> 1.2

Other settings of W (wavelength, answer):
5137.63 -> 1.003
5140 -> 1.185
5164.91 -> 0.7699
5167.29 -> 1.239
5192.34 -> 0.6806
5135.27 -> 1.349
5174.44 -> 1.073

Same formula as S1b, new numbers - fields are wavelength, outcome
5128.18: 1.002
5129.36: 0.6454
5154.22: 0.9717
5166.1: 1.293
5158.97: 0.9915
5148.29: 1.255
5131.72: 0.8626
